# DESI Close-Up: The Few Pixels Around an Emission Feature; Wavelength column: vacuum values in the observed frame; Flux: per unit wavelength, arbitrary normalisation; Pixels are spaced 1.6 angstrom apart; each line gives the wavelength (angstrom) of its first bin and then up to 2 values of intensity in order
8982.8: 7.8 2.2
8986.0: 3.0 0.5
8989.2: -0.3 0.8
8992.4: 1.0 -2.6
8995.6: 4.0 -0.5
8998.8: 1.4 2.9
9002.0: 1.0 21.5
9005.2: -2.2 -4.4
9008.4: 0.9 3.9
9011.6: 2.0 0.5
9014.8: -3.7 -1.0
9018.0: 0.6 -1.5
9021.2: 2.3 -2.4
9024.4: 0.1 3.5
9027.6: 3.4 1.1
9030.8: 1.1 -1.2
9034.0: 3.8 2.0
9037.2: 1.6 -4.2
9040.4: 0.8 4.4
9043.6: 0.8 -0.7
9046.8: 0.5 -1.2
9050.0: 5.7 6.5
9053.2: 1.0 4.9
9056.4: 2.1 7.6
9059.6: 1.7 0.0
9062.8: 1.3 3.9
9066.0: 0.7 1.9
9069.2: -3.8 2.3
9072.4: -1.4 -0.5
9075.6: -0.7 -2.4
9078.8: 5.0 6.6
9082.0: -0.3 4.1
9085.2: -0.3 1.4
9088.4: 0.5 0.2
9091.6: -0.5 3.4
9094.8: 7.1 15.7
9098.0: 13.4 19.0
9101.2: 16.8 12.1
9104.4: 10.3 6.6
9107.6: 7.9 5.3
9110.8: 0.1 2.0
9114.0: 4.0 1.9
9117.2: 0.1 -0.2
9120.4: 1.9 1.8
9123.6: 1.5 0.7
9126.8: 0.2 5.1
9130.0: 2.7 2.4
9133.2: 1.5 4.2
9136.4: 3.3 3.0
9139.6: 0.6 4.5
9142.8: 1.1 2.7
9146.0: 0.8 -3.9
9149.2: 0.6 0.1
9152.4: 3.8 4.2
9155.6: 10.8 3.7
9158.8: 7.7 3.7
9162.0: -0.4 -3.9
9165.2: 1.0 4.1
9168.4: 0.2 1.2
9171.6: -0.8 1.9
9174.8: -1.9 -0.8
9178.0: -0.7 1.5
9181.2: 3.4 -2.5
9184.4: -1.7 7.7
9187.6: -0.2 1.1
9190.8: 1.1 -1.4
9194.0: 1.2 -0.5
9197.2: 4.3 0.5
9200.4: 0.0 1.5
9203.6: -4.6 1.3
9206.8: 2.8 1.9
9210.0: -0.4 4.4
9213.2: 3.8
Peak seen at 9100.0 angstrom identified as [O II]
